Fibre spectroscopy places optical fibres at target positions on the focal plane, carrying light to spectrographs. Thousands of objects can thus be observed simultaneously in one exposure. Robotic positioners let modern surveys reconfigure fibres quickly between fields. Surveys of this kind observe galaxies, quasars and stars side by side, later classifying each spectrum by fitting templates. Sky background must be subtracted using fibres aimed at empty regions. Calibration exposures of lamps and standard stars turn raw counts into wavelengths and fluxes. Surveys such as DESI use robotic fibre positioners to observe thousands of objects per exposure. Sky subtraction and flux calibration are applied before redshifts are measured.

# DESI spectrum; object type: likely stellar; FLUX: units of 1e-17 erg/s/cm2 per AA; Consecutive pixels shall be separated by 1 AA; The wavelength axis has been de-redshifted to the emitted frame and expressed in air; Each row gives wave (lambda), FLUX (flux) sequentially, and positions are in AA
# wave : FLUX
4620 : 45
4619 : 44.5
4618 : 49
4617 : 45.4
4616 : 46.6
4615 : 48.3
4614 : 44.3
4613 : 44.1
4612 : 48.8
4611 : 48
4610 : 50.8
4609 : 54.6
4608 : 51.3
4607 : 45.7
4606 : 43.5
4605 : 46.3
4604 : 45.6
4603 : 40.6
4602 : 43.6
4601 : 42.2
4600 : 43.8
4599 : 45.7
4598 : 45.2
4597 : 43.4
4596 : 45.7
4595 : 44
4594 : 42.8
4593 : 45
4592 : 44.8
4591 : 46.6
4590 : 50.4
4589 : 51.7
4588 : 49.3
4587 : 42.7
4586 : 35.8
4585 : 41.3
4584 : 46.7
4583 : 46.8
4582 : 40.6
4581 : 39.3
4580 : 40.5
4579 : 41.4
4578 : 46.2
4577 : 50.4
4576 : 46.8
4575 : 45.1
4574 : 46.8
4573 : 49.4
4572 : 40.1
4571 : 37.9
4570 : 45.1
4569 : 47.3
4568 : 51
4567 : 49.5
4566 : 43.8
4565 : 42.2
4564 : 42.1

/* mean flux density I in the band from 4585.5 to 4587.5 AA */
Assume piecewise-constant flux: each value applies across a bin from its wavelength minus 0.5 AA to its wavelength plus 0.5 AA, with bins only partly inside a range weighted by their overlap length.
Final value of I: 39.2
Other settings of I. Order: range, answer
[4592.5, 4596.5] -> 44.4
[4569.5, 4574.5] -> 43.9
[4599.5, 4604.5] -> 43.2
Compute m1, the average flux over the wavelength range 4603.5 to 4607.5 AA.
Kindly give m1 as 45.3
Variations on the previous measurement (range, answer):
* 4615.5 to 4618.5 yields 47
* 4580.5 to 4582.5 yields 40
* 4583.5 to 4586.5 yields 41.3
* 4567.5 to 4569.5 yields 49.1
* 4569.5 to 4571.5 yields 41.5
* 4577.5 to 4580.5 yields 42.7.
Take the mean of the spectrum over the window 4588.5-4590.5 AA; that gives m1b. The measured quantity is 51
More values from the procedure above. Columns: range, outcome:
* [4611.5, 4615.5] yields 46.4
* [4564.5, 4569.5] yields 46.8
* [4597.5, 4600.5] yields 44.9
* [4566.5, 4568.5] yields 50.2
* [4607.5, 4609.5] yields 53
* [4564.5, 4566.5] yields 43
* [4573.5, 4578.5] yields 47.1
